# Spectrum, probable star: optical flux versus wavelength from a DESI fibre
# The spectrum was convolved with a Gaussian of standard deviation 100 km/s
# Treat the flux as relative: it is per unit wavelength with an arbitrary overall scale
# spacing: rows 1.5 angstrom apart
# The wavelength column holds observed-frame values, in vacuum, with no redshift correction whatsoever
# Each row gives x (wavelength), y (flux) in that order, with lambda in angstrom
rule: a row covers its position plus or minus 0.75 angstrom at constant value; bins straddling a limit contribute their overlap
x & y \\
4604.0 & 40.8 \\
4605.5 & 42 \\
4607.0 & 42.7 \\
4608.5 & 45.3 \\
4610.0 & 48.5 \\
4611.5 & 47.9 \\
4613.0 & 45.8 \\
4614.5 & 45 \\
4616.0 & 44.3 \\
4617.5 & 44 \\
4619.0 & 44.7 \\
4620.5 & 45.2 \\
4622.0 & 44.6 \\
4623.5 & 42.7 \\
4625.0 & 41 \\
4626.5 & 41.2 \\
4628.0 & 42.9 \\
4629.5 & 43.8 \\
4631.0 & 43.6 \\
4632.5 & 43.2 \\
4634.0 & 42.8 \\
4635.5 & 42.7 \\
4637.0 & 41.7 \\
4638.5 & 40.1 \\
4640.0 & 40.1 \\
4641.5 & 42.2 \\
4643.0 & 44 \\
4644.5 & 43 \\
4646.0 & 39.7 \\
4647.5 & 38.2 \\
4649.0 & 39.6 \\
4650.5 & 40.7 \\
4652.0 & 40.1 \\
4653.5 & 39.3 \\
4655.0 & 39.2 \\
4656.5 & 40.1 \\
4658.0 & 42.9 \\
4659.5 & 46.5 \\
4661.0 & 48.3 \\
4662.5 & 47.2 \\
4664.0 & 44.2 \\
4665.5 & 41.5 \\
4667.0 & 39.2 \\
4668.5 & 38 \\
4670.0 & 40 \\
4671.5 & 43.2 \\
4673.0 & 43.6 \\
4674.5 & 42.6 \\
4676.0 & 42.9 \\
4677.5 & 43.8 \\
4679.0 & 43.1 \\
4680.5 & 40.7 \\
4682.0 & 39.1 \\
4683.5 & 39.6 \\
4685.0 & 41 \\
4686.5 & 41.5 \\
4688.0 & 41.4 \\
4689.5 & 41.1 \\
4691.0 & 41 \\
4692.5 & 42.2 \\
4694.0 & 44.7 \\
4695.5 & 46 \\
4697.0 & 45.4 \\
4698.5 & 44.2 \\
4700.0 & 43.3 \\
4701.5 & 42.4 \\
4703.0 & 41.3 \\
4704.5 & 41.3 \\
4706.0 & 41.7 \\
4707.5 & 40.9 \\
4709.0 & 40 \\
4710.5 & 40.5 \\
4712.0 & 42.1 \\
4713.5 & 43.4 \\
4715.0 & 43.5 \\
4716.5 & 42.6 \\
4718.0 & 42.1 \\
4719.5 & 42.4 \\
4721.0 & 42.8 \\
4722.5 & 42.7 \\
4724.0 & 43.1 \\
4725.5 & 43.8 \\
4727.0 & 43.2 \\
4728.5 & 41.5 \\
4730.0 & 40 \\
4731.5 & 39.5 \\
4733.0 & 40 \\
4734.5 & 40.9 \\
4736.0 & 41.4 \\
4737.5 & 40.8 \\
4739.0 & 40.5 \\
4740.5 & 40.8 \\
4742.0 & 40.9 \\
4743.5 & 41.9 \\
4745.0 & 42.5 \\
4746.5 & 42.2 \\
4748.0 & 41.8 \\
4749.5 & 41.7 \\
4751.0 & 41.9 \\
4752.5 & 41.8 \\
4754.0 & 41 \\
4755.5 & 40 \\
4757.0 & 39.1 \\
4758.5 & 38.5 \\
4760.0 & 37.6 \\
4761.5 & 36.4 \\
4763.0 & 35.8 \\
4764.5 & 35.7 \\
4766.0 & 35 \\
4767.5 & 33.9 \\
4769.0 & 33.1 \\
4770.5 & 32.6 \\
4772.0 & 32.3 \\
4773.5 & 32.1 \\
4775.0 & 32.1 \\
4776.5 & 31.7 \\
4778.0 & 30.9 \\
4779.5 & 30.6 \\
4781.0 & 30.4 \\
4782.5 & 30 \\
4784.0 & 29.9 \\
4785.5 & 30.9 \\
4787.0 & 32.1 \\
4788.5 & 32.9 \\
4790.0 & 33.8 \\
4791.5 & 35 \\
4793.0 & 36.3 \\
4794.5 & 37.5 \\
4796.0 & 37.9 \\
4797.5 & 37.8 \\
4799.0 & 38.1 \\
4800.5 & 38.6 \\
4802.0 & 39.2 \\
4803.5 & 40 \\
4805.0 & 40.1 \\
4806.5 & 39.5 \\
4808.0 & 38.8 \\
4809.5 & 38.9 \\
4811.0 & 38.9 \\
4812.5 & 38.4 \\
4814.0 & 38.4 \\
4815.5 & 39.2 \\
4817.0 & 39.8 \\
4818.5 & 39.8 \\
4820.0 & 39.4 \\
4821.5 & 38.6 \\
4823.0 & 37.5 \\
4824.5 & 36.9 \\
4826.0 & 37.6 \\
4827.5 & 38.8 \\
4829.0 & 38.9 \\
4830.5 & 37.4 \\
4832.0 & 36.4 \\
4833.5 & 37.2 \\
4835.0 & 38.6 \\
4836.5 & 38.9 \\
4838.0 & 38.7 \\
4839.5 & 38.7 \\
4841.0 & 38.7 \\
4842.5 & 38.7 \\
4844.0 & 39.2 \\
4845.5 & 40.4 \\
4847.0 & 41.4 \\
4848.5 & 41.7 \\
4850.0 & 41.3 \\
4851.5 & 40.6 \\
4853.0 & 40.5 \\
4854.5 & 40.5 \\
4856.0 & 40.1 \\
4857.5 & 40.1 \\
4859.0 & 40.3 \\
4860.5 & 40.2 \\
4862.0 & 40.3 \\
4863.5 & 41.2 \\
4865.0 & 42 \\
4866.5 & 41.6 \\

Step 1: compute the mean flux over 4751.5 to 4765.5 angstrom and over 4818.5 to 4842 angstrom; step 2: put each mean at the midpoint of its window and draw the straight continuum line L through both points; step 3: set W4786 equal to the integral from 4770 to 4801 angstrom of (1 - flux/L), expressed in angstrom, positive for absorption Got 3.9 angstrom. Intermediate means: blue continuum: 38.4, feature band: 33.5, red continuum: 38.2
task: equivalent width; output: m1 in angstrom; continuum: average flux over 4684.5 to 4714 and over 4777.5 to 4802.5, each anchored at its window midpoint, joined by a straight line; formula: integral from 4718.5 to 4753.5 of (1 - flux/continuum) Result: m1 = -2.4 angstrom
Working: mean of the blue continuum 42.3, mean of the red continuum 34.2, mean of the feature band 41.7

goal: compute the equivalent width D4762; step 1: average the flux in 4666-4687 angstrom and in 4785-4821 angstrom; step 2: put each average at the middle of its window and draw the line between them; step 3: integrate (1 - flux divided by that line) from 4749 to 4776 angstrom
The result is 1.5 angstrom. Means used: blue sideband 41.3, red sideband 37.6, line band 36.6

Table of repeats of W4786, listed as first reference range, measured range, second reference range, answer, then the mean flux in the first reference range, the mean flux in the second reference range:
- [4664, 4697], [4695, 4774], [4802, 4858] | 0.9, 41.9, 39.1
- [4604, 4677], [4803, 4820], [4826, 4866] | 0.4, 42.7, 39.6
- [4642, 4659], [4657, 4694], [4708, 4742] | -1.1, 40.7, 41.7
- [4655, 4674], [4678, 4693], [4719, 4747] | 0.5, 42.7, 41.6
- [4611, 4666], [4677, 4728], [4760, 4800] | -4.8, 42.8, 33.8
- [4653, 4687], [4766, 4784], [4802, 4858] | 3.7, 42.1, 39.1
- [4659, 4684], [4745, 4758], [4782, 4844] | -0.5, 42.5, 37.4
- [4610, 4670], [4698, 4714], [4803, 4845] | -0.3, 42.6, 38.6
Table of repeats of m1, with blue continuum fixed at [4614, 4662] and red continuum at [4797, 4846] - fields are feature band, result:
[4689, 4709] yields -0.7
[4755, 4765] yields 0.6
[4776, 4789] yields 2.8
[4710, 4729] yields -0.9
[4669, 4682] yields -0.2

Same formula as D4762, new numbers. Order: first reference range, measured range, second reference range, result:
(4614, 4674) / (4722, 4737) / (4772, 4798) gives -2.01 angstrom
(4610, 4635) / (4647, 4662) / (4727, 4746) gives 0.54 angstrom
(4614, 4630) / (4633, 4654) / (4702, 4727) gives 1.06 angstrom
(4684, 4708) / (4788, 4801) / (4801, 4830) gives 1.00 angstrom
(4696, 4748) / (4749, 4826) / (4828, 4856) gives 7.75 angstrom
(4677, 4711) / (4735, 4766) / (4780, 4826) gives -0.53 angstrom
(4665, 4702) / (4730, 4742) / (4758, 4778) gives -1.09 angstrom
